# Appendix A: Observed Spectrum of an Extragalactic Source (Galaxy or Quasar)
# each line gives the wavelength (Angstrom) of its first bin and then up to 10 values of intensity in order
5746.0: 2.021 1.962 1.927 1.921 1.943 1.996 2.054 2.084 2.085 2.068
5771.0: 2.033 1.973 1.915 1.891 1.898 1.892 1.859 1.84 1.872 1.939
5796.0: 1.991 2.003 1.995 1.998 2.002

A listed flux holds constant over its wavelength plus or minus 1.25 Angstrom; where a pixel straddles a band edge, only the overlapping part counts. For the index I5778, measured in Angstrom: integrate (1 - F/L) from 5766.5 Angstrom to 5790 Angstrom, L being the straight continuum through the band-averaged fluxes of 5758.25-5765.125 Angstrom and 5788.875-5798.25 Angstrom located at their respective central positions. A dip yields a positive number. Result 0.7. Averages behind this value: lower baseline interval 2.05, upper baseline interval 1.93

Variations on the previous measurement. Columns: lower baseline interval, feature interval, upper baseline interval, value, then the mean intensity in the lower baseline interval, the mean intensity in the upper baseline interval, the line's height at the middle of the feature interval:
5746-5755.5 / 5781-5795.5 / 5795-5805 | 0.7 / 1.95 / 2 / 1.99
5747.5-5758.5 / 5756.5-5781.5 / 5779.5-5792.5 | -1.2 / 1.94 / 1.87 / 1.91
